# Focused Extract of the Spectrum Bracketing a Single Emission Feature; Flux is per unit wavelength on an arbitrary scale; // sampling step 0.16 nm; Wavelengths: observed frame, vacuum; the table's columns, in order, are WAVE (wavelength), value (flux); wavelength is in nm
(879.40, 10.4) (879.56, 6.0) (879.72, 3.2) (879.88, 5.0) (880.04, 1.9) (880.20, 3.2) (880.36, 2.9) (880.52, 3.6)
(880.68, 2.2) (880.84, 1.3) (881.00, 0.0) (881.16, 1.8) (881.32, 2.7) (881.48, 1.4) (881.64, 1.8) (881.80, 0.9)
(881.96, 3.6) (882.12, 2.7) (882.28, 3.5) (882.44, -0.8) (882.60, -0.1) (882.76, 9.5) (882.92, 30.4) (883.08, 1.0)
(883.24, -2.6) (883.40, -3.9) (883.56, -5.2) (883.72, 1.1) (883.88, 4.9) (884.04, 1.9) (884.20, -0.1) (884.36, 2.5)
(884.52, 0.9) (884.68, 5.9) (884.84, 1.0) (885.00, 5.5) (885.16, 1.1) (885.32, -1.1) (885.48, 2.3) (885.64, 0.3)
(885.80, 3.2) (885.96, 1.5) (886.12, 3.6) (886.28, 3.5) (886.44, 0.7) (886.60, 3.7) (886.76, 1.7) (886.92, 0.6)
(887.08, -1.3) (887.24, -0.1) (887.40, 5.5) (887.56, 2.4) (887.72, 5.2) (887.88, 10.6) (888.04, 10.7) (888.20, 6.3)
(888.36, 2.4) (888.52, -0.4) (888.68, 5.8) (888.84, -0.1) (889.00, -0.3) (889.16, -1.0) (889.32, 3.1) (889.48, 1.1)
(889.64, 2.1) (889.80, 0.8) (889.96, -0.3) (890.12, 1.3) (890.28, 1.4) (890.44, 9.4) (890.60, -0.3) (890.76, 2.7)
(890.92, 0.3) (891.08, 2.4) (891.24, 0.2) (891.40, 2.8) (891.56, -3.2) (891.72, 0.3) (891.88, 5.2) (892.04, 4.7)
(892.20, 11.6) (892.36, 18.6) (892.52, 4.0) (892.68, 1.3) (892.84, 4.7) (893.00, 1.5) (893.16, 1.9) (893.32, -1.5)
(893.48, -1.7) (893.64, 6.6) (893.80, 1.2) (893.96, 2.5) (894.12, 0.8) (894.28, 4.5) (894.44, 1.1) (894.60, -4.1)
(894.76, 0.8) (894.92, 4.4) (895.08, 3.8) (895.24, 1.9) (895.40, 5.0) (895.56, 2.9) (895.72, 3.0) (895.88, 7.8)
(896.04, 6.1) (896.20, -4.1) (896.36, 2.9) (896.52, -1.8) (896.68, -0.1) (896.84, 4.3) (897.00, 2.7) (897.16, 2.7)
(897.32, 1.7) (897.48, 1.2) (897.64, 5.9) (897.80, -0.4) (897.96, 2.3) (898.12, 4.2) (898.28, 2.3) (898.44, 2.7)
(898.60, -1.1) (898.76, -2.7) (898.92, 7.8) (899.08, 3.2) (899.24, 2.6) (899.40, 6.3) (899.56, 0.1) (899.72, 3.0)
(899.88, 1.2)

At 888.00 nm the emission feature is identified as H-gamma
